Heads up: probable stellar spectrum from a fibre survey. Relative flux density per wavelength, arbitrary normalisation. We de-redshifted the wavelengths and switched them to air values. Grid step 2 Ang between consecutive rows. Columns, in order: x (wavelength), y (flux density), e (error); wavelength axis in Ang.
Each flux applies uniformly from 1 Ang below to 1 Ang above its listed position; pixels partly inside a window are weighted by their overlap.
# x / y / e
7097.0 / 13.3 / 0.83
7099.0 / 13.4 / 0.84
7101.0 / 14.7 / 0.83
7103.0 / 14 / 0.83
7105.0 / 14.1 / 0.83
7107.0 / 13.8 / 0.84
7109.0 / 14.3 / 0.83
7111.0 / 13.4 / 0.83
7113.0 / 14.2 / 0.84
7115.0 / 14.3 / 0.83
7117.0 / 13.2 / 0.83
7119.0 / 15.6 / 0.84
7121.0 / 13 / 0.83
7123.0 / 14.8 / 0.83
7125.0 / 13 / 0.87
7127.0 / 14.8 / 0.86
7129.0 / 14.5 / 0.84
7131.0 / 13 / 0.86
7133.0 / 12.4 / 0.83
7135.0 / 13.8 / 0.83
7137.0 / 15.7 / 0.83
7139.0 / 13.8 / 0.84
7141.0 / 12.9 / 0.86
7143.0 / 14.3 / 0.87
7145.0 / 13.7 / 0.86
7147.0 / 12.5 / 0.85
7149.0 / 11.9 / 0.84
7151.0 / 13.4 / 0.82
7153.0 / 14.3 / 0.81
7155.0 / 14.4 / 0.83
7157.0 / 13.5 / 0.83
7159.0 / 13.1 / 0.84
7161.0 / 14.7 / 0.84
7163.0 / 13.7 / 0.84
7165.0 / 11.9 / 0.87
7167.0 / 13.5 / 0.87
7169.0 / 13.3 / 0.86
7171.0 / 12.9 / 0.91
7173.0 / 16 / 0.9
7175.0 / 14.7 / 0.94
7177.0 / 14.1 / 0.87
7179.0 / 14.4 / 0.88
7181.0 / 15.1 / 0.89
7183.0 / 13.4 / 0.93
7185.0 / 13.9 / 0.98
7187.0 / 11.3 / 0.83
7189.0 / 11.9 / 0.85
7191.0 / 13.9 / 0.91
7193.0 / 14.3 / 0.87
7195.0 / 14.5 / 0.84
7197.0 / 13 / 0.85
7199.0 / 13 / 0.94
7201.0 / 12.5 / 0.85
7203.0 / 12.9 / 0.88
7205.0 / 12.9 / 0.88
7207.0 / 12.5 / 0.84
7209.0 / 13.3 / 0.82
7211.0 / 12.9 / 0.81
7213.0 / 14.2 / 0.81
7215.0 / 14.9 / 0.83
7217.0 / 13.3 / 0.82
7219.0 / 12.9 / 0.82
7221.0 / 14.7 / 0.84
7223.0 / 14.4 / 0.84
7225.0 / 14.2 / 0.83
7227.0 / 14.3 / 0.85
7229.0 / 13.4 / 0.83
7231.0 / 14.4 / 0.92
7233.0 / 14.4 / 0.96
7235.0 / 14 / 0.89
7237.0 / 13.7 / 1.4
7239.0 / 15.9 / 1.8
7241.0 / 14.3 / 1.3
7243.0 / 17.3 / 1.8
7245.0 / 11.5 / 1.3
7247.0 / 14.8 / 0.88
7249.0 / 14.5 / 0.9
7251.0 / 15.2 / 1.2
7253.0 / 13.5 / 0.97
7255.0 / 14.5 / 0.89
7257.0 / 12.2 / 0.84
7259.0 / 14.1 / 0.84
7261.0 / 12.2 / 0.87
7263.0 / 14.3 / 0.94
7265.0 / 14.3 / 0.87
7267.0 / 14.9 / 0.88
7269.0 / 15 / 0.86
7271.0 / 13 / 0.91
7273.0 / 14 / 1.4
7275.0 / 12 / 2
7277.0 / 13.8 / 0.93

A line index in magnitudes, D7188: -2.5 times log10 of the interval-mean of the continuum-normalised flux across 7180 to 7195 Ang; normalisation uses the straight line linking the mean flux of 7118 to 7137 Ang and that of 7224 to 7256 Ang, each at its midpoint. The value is 0.06 mag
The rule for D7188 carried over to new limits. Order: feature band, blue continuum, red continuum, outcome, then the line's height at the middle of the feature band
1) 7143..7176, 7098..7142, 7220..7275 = 0.031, 14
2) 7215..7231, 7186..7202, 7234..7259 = -0.020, 13.7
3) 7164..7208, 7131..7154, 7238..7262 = 0.025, 13.8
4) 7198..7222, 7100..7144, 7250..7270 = 0.053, 14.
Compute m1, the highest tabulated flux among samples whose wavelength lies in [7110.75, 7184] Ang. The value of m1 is 16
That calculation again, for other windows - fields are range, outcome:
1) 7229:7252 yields 17.3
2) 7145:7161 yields 14.7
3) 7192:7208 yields 14.5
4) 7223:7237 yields 14.4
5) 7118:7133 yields 15.6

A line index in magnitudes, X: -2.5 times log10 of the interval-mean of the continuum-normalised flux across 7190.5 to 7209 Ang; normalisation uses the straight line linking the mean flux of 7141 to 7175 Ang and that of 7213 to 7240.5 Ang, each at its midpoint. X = 0.06 mag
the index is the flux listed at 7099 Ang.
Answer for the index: 13.4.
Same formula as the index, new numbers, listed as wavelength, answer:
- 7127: 14.8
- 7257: 12.2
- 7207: 12.5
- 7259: 14.1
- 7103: 14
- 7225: 14.2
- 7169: 13.3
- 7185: 13.9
